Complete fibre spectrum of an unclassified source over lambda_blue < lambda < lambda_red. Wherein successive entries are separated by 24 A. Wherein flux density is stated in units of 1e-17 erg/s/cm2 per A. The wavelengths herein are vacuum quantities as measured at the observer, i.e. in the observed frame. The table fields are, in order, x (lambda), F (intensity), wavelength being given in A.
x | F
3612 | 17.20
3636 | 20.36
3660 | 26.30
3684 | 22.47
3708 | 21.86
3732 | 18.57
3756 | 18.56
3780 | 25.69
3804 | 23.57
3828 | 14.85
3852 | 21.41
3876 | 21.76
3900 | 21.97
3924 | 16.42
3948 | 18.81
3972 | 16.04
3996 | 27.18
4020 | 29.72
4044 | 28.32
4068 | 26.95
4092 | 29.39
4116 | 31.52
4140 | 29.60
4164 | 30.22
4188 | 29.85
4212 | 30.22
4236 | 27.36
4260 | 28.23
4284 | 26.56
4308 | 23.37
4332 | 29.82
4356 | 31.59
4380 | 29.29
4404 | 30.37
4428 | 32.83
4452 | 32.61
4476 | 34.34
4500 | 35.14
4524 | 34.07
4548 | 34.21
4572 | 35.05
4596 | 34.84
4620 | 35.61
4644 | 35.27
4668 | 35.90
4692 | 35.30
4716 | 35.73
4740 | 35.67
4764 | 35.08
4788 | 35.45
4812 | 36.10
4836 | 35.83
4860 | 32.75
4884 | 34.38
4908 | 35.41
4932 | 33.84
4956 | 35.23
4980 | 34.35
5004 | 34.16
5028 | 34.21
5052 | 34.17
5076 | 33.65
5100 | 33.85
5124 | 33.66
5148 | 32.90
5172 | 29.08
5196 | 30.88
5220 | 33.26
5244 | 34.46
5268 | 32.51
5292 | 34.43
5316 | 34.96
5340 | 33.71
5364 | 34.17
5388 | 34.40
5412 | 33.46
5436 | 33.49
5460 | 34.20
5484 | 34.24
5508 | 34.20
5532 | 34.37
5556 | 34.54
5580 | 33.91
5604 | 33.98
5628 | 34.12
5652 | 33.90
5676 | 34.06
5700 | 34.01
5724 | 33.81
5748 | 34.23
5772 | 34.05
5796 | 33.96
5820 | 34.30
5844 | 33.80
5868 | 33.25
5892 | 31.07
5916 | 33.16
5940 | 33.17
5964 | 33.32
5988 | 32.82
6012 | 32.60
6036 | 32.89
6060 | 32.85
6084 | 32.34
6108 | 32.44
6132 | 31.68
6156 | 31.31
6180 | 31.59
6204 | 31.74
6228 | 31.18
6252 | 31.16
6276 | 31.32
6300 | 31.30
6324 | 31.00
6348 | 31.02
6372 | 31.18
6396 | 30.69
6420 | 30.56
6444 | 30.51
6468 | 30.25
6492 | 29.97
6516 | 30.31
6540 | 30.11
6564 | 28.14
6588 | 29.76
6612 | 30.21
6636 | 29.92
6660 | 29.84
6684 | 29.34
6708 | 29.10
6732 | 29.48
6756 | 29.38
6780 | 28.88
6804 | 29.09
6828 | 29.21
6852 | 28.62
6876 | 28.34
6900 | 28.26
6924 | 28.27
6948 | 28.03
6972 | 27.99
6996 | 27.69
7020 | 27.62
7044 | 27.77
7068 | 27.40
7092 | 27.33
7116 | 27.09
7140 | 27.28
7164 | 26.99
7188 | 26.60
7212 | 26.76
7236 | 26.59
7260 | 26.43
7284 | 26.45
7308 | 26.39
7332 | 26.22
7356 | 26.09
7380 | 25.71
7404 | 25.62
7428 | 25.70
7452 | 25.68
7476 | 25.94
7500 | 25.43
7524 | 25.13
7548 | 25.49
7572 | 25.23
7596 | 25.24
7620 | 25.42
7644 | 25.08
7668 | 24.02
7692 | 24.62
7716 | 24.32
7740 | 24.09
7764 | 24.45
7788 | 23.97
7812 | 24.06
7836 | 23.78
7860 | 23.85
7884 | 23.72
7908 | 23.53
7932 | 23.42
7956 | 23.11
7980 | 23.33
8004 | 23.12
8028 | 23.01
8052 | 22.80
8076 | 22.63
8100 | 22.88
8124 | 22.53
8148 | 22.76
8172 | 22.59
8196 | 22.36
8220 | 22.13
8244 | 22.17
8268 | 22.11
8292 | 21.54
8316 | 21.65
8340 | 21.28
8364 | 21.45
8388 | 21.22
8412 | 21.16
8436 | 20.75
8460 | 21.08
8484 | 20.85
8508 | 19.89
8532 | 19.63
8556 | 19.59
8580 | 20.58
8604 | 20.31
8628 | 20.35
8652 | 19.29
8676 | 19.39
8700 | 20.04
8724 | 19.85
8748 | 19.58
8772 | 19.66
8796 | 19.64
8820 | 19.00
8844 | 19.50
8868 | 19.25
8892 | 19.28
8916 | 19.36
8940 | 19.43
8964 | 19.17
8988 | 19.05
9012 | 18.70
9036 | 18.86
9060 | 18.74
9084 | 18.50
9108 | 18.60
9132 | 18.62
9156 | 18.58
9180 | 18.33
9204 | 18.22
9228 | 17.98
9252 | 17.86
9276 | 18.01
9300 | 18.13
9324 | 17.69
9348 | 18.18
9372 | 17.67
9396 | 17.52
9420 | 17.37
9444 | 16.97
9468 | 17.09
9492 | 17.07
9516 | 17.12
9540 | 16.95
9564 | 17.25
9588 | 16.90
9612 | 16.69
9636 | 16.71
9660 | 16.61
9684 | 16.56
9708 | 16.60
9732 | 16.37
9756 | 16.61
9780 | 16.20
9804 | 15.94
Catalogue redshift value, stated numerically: 0.00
